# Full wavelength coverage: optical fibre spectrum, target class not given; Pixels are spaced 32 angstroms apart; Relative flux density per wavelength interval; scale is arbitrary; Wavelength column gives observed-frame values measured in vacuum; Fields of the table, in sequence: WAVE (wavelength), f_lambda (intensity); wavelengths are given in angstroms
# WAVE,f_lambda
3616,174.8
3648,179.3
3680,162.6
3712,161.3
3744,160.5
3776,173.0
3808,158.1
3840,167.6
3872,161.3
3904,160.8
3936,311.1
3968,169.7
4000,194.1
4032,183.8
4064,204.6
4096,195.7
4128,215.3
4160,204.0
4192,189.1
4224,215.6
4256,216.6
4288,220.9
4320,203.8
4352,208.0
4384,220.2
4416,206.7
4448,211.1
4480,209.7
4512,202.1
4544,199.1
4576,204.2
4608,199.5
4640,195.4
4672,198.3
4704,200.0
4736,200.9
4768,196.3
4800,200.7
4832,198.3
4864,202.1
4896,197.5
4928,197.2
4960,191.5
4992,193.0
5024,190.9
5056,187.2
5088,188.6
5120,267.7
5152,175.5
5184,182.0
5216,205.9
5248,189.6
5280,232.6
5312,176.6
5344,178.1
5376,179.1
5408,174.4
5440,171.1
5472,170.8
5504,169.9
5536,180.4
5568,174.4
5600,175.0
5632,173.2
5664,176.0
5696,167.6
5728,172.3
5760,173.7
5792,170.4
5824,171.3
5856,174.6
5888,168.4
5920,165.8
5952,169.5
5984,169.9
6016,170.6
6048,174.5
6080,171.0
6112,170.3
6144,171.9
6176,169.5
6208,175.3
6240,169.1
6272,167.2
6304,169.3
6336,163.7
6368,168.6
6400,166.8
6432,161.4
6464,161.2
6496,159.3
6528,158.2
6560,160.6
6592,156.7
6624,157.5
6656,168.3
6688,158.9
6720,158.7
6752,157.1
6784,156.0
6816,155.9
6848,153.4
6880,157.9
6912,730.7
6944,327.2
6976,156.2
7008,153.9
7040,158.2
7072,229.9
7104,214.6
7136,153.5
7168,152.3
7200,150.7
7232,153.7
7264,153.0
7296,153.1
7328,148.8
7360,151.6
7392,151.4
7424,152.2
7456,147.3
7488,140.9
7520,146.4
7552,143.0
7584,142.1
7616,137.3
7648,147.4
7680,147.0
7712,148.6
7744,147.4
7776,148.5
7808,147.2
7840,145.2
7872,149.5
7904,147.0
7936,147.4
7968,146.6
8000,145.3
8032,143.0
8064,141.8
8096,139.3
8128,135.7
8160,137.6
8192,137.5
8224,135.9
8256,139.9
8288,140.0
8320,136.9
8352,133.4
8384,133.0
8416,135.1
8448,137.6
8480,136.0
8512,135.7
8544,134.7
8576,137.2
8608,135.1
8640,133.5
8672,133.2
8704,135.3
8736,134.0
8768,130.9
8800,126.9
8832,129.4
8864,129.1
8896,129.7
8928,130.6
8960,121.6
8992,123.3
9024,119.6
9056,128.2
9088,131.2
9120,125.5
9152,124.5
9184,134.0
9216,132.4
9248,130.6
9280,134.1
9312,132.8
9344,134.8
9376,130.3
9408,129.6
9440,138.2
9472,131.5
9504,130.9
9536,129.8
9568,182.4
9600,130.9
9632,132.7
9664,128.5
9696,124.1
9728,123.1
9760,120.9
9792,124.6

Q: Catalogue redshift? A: 0.05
